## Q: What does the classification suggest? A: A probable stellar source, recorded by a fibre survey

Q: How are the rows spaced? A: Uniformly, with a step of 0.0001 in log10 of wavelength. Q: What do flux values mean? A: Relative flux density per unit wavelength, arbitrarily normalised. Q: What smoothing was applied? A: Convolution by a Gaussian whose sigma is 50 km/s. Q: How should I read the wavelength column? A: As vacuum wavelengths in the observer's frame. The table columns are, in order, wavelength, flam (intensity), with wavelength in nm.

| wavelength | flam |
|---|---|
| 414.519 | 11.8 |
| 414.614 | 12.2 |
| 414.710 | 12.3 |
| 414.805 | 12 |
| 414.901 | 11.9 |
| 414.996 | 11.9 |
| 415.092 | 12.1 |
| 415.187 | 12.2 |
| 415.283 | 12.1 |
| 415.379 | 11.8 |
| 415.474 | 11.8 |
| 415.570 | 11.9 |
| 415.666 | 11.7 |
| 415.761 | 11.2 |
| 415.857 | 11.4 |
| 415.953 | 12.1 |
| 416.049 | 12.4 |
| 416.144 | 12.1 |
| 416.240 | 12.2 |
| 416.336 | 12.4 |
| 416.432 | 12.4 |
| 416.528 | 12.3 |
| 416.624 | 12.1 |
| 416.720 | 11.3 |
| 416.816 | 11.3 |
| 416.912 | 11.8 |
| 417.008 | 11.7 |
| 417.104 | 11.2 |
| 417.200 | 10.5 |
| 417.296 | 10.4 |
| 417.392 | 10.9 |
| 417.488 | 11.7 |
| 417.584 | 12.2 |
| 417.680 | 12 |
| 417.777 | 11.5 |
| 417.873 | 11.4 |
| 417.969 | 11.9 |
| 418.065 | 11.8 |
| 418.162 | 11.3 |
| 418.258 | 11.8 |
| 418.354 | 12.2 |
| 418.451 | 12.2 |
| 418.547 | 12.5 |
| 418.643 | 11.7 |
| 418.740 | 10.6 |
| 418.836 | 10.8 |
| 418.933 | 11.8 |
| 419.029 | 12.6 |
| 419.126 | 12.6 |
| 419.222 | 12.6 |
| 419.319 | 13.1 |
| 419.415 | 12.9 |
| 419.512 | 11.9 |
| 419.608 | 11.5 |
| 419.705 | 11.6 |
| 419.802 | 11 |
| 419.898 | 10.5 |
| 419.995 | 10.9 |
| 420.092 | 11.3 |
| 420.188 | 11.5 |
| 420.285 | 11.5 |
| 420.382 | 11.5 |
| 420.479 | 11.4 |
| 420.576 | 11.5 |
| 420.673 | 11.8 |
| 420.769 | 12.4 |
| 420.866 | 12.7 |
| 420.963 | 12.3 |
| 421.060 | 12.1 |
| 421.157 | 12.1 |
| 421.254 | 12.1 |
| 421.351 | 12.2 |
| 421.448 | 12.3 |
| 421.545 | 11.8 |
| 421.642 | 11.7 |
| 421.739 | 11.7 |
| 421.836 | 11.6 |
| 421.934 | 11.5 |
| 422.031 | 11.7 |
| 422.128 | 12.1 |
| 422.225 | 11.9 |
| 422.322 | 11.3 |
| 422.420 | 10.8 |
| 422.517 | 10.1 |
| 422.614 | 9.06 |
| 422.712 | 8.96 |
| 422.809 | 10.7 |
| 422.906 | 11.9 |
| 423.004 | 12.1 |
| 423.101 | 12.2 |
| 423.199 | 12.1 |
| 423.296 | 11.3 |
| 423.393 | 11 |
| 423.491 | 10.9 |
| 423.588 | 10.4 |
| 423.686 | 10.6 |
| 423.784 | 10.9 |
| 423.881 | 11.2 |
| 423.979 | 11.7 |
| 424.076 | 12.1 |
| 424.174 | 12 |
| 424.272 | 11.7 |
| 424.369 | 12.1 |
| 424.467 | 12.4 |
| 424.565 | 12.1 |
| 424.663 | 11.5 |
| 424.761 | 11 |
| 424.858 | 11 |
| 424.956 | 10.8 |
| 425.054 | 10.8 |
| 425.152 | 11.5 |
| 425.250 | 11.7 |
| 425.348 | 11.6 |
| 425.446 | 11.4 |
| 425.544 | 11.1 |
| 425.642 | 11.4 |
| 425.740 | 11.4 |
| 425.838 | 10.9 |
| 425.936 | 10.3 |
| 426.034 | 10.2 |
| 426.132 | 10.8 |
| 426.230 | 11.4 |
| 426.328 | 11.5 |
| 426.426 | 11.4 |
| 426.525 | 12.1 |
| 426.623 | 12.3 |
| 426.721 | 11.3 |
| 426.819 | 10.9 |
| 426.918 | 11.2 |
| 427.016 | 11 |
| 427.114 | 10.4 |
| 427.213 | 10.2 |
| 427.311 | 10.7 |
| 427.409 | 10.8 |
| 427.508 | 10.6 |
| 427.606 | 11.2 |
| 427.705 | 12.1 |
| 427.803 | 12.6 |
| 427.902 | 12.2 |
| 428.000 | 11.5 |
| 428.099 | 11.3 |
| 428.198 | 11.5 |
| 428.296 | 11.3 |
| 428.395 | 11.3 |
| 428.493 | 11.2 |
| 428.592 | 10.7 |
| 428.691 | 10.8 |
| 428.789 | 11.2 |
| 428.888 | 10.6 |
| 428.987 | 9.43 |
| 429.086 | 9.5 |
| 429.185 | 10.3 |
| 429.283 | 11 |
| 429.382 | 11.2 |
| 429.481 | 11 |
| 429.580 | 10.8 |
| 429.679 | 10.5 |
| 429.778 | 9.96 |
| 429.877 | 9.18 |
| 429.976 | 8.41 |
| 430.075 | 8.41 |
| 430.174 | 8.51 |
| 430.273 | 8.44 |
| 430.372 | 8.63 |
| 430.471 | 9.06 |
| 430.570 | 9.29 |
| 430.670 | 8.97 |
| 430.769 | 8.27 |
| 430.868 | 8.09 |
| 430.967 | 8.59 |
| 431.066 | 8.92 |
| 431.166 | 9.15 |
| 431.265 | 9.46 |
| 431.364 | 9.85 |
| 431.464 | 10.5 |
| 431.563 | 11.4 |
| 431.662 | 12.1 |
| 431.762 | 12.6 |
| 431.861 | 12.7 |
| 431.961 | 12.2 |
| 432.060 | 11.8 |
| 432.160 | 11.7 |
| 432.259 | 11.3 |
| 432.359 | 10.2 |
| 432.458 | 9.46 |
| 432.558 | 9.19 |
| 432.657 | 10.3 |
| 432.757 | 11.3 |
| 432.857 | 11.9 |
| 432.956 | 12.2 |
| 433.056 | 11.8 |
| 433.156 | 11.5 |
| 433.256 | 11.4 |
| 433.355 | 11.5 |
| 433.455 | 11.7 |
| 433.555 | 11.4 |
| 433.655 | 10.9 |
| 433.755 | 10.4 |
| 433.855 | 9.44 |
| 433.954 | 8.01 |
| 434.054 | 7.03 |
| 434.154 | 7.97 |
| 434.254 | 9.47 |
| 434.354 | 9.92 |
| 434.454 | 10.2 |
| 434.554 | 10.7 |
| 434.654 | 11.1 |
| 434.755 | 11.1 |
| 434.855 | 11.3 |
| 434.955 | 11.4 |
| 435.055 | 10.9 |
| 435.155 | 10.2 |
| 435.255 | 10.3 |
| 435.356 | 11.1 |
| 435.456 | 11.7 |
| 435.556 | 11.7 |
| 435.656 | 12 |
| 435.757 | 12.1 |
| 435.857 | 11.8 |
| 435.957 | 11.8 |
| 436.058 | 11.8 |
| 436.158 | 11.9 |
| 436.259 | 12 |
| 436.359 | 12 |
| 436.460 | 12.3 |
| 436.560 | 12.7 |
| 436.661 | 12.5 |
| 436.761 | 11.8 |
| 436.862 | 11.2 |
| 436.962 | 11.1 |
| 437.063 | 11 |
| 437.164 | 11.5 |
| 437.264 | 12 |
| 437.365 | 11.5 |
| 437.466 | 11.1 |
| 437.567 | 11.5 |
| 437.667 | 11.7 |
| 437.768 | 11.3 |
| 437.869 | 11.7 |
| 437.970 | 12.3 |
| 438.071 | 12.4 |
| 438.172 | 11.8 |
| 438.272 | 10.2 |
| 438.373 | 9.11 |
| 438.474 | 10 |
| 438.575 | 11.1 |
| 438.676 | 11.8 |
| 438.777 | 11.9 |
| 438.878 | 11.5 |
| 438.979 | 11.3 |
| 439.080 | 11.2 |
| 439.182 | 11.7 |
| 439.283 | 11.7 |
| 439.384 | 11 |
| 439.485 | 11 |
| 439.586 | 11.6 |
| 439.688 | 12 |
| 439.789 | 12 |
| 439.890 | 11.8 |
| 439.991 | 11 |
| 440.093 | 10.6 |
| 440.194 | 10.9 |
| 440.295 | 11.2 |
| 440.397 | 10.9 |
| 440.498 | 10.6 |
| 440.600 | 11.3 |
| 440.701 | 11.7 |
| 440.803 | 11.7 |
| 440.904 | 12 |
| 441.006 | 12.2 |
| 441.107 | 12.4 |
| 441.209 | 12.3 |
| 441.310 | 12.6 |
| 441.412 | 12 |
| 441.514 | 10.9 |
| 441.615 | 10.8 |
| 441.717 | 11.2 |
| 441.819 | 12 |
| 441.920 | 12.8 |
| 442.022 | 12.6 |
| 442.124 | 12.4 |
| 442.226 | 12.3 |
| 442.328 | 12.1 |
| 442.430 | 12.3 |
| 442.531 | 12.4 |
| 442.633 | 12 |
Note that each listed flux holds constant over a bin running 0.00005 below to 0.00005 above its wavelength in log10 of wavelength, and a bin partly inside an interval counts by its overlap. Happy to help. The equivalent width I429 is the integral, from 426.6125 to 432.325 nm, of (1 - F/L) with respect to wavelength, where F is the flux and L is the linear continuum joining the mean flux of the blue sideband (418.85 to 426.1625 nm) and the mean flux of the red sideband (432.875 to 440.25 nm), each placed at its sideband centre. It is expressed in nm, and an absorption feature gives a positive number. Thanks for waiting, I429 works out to 0.42 nm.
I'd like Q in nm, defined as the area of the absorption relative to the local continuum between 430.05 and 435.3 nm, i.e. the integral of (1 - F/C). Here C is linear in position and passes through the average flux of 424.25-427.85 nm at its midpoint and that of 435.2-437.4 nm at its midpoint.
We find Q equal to 0.58 nm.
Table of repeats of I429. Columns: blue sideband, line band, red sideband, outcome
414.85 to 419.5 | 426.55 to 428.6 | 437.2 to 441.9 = 0.07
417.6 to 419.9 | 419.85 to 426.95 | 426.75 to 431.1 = -0.18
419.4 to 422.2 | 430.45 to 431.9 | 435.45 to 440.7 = 0.21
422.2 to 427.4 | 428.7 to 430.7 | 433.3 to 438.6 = 0.25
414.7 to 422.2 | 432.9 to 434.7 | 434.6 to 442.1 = 0.19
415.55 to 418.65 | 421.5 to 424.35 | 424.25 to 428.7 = 0.04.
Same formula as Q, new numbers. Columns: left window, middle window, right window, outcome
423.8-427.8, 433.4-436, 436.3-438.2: 0.24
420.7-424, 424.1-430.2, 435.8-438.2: 0.30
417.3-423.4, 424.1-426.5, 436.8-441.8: 0.05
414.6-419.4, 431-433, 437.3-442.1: 0.12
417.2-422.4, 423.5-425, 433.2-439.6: 0.02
